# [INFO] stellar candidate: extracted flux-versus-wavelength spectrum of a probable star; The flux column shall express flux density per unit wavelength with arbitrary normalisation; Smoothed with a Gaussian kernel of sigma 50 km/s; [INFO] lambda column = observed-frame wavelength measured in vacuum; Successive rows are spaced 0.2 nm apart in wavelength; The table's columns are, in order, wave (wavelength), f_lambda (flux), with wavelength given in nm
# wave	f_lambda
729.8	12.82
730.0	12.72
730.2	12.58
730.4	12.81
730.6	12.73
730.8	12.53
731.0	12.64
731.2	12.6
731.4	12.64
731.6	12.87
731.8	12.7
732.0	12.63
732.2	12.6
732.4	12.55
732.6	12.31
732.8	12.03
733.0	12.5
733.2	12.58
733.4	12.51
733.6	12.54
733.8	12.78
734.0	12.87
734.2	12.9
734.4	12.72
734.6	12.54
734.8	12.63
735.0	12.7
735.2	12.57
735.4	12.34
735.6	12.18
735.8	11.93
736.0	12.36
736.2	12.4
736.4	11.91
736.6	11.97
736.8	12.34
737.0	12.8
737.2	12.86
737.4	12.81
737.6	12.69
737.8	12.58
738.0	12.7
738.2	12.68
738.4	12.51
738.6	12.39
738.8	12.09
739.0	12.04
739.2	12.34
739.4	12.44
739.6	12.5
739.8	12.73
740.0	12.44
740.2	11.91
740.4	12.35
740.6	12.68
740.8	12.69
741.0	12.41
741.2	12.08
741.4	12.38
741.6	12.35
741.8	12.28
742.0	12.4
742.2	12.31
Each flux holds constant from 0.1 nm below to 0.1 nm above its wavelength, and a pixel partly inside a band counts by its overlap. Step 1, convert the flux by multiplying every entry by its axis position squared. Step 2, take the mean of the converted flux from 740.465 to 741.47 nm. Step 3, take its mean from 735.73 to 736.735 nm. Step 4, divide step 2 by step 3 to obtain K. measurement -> 1.04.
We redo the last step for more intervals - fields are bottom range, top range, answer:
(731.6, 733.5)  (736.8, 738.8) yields 1.02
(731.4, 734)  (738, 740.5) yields 1.00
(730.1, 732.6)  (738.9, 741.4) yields 1.00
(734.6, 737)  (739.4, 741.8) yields 1.02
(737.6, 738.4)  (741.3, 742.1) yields 0.99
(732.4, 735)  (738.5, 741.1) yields 1.00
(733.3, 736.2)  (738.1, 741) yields 1.00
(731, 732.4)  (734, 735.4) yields 1.01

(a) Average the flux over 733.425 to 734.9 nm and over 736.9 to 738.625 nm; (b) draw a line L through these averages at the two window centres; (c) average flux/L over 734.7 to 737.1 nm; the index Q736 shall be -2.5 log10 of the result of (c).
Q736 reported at 0.03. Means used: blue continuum 12.7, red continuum 12.7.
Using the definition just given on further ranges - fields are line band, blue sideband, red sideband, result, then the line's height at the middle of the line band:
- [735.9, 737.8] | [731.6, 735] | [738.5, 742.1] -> 0.00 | 12.5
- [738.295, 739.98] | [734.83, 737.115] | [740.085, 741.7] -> 0.00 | 12.3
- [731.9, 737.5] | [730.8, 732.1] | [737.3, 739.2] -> 0.01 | 12.6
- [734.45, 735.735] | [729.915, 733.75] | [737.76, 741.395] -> 0.00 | 12.5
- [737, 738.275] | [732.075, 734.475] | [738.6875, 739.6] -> -0.03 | 12.3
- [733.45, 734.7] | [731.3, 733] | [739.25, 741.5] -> -0.02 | 12.5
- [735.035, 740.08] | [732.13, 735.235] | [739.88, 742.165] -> 0.00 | 12.5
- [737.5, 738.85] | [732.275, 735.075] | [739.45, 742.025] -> -0.01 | 12.5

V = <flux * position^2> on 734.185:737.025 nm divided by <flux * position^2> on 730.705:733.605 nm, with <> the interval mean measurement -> 1.0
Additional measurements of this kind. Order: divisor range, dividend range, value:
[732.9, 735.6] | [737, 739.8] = 1.00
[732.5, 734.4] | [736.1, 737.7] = 1.00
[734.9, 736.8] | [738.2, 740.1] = 1.02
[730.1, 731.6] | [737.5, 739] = 1.01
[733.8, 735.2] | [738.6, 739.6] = 0.98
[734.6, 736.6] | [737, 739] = 1.03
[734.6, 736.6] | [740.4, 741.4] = 1.02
